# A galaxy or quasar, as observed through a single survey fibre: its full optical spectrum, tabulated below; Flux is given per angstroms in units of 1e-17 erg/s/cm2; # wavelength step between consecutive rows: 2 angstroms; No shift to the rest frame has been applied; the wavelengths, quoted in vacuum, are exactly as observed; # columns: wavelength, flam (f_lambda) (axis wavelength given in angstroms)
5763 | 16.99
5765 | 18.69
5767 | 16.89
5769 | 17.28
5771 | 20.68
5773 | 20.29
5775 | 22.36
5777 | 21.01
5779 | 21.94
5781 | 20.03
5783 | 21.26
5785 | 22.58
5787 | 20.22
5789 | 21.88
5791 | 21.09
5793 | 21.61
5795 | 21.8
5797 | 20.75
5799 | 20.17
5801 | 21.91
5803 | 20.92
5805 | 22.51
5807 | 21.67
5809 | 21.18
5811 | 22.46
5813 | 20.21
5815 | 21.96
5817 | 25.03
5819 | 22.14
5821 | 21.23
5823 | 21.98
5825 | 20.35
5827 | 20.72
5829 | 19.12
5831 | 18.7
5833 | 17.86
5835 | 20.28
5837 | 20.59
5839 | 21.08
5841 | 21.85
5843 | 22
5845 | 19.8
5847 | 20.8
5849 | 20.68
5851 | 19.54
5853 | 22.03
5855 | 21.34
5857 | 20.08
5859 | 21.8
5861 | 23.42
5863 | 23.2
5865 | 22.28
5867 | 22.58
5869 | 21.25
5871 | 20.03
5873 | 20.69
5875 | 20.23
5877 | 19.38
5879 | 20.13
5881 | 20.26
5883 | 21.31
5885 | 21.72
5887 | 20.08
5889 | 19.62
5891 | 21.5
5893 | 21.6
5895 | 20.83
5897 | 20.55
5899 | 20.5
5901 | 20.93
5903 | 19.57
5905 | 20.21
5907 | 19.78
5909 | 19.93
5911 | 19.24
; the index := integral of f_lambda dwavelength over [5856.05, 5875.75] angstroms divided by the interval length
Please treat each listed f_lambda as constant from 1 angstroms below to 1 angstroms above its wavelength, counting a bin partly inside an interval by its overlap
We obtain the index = 21.6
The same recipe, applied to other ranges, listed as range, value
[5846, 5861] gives 21.1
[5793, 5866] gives 21.2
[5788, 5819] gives 21.7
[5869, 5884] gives 20.4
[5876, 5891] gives 20.4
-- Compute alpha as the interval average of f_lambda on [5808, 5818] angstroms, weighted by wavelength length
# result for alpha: 22.2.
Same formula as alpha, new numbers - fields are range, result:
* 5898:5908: 20.2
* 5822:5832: 20.2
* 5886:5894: 20.7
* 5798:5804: 21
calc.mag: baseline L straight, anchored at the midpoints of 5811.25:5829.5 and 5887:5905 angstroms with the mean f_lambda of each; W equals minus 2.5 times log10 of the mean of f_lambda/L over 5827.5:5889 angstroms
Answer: 0.014 mag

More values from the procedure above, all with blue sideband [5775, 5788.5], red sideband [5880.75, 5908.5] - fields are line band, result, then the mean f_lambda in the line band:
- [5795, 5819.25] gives -0.030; 21.7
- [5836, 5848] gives -0.005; 21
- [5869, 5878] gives 0.027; 20.2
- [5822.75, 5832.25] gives 0.055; 20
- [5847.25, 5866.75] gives -0.040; 21.6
